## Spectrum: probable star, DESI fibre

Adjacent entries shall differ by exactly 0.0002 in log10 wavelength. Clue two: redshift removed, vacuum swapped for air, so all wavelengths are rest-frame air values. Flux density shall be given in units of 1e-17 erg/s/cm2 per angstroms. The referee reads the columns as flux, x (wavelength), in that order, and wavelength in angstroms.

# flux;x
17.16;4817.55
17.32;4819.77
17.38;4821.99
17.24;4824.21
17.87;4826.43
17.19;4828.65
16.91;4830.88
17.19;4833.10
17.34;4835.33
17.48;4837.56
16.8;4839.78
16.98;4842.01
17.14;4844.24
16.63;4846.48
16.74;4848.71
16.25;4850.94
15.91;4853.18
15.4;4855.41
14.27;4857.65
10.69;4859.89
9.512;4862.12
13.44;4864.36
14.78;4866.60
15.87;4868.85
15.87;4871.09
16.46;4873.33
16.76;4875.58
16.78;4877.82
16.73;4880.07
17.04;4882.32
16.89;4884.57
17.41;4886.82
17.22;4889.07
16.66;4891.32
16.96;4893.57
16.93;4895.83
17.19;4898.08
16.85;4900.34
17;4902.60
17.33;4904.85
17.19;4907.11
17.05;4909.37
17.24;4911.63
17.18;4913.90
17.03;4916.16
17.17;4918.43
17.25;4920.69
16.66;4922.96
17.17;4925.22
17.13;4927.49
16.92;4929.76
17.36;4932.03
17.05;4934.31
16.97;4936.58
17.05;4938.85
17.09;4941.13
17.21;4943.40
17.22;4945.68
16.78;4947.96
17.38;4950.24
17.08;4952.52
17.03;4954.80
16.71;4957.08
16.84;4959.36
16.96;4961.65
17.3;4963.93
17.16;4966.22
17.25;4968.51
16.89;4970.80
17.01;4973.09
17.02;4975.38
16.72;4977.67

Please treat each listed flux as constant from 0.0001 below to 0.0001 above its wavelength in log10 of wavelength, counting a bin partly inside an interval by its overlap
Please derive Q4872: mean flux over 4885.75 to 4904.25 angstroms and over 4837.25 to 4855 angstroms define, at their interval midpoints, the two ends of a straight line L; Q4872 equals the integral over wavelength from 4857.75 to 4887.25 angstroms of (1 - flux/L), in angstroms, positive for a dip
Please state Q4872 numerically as 3.0 angstroms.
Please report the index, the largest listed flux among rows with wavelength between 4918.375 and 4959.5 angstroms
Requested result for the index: 17.38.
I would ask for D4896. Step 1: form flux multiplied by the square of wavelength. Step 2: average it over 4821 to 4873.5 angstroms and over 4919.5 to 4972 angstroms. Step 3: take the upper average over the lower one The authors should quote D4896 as 1.12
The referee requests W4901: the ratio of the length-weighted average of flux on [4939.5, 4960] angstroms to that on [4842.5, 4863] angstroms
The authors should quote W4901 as 1.1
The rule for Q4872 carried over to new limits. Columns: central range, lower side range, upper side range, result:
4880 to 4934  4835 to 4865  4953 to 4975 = -3.05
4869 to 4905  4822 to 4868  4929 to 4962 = -1.12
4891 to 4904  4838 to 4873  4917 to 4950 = -0.61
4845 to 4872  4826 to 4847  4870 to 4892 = 3.71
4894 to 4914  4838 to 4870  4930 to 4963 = -1.18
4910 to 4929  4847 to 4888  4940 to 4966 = -0.80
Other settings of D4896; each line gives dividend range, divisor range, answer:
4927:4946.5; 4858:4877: 1.24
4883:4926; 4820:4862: 1.08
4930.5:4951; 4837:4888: 1.12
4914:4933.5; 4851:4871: 1.25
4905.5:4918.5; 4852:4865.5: 1.33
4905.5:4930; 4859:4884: 1.16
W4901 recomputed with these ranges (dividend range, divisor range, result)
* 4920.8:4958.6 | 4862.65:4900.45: 1.04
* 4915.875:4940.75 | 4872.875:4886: 1.02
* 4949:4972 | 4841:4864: 1.15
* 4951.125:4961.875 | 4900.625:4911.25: 0.99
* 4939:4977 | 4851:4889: 1.11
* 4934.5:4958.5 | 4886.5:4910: 1.00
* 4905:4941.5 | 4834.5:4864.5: 1.11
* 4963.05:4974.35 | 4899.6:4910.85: 1.00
